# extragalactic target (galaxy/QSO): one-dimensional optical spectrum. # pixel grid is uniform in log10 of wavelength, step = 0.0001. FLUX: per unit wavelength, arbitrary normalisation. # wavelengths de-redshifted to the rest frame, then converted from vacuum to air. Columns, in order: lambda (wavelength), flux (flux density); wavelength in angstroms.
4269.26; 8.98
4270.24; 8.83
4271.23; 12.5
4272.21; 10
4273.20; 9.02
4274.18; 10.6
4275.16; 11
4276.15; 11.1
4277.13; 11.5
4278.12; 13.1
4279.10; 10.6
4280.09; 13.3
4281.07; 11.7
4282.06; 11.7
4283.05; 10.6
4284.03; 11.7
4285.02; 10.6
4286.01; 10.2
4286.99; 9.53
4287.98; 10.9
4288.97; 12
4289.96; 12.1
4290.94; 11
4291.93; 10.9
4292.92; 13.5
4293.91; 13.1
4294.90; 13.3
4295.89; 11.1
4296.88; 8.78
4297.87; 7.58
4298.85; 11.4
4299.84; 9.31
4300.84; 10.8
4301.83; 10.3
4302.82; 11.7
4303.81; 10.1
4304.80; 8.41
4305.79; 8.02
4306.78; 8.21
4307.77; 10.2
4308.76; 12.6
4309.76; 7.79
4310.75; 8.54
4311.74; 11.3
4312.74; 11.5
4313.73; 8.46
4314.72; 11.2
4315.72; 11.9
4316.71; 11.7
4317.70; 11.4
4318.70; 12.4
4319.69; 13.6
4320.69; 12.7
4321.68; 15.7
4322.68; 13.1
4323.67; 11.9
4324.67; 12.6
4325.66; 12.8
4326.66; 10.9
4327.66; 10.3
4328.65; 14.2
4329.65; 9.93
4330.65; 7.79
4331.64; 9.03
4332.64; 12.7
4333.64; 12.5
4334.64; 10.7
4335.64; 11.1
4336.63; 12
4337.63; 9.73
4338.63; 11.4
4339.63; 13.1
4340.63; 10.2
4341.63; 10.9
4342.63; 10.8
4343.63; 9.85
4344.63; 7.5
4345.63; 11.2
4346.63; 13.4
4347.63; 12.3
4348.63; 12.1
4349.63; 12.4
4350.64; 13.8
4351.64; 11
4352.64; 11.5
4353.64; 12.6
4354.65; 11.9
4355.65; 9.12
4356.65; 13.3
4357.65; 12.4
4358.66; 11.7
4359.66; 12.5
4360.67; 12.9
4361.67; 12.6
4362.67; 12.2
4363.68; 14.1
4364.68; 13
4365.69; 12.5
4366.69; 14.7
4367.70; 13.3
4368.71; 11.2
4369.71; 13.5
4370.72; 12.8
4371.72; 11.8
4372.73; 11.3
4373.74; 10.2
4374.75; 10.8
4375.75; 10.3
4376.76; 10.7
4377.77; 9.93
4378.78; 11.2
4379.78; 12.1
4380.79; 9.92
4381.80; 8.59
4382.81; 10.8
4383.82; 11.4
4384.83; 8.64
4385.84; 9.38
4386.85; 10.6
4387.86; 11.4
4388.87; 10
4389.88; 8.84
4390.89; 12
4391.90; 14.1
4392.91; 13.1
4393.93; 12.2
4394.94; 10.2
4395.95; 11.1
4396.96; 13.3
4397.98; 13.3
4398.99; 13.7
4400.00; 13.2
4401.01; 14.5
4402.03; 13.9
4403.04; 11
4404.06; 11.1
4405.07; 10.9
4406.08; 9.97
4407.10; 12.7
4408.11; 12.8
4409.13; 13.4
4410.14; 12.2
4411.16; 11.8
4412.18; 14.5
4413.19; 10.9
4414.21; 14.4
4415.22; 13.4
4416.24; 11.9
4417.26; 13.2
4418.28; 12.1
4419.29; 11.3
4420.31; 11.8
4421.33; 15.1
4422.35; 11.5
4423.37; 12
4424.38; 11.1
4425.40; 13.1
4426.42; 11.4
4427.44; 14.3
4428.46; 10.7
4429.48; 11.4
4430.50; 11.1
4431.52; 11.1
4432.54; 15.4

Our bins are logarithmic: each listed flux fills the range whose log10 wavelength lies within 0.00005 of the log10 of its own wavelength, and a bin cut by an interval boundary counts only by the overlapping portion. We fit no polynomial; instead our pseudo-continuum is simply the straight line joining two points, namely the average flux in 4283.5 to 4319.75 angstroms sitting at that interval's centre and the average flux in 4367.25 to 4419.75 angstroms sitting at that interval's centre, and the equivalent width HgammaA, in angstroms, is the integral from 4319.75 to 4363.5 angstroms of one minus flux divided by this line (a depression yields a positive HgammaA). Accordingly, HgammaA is -2.2 angstroms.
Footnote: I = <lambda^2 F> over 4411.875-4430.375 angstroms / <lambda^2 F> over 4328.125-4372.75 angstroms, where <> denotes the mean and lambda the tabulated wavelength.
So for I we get 1.1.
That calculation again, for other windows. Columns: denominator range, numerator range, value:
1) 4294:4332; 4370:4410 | 1.09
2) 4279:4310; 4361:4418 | 1.16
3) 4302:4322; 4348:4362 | 1.14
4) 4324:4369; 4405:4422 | 1.10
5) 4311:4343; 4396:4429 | 1.13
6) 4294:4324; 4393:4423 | 1.20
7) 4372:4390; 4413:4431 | 1.20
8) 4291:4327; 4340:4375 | 1.10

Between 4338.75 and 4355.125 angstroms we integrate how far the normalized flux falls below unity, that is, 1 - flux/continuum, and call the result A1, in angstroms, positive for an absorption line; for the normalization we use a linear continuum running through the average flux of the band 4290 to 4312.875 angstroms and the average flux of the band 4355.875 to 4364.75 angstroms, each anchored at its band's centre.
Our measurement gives 0.8 angstroms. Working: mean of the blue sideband 10.4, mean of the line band 11.5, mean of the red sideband 12.6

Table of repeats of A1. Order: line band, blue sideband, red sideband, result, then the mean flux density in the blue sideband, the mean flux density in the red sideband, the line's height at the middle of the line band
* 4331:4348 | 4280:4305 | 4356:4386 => 0.52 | 11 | 11.7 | 11.4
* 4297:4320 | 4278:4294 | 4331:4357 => 2.26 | 11.5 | 11.4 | 11.4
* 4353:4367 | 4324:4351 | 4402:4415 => -1.09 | 11.3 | 12.2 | 11.6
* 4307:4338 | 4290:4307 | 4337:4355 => -1.03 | 10.5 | 11.4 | 11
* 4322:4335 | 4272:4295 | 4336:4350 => -0.28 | 11.4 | 11.2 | 11.2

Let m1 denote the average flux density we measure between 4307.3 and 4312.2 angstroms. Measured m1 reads 10.1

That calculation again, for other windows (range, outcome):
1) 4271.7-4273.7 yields 9.56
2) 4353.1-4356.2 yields 11.2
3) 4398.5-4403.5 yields 13.3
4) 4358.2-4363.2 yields 12.4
